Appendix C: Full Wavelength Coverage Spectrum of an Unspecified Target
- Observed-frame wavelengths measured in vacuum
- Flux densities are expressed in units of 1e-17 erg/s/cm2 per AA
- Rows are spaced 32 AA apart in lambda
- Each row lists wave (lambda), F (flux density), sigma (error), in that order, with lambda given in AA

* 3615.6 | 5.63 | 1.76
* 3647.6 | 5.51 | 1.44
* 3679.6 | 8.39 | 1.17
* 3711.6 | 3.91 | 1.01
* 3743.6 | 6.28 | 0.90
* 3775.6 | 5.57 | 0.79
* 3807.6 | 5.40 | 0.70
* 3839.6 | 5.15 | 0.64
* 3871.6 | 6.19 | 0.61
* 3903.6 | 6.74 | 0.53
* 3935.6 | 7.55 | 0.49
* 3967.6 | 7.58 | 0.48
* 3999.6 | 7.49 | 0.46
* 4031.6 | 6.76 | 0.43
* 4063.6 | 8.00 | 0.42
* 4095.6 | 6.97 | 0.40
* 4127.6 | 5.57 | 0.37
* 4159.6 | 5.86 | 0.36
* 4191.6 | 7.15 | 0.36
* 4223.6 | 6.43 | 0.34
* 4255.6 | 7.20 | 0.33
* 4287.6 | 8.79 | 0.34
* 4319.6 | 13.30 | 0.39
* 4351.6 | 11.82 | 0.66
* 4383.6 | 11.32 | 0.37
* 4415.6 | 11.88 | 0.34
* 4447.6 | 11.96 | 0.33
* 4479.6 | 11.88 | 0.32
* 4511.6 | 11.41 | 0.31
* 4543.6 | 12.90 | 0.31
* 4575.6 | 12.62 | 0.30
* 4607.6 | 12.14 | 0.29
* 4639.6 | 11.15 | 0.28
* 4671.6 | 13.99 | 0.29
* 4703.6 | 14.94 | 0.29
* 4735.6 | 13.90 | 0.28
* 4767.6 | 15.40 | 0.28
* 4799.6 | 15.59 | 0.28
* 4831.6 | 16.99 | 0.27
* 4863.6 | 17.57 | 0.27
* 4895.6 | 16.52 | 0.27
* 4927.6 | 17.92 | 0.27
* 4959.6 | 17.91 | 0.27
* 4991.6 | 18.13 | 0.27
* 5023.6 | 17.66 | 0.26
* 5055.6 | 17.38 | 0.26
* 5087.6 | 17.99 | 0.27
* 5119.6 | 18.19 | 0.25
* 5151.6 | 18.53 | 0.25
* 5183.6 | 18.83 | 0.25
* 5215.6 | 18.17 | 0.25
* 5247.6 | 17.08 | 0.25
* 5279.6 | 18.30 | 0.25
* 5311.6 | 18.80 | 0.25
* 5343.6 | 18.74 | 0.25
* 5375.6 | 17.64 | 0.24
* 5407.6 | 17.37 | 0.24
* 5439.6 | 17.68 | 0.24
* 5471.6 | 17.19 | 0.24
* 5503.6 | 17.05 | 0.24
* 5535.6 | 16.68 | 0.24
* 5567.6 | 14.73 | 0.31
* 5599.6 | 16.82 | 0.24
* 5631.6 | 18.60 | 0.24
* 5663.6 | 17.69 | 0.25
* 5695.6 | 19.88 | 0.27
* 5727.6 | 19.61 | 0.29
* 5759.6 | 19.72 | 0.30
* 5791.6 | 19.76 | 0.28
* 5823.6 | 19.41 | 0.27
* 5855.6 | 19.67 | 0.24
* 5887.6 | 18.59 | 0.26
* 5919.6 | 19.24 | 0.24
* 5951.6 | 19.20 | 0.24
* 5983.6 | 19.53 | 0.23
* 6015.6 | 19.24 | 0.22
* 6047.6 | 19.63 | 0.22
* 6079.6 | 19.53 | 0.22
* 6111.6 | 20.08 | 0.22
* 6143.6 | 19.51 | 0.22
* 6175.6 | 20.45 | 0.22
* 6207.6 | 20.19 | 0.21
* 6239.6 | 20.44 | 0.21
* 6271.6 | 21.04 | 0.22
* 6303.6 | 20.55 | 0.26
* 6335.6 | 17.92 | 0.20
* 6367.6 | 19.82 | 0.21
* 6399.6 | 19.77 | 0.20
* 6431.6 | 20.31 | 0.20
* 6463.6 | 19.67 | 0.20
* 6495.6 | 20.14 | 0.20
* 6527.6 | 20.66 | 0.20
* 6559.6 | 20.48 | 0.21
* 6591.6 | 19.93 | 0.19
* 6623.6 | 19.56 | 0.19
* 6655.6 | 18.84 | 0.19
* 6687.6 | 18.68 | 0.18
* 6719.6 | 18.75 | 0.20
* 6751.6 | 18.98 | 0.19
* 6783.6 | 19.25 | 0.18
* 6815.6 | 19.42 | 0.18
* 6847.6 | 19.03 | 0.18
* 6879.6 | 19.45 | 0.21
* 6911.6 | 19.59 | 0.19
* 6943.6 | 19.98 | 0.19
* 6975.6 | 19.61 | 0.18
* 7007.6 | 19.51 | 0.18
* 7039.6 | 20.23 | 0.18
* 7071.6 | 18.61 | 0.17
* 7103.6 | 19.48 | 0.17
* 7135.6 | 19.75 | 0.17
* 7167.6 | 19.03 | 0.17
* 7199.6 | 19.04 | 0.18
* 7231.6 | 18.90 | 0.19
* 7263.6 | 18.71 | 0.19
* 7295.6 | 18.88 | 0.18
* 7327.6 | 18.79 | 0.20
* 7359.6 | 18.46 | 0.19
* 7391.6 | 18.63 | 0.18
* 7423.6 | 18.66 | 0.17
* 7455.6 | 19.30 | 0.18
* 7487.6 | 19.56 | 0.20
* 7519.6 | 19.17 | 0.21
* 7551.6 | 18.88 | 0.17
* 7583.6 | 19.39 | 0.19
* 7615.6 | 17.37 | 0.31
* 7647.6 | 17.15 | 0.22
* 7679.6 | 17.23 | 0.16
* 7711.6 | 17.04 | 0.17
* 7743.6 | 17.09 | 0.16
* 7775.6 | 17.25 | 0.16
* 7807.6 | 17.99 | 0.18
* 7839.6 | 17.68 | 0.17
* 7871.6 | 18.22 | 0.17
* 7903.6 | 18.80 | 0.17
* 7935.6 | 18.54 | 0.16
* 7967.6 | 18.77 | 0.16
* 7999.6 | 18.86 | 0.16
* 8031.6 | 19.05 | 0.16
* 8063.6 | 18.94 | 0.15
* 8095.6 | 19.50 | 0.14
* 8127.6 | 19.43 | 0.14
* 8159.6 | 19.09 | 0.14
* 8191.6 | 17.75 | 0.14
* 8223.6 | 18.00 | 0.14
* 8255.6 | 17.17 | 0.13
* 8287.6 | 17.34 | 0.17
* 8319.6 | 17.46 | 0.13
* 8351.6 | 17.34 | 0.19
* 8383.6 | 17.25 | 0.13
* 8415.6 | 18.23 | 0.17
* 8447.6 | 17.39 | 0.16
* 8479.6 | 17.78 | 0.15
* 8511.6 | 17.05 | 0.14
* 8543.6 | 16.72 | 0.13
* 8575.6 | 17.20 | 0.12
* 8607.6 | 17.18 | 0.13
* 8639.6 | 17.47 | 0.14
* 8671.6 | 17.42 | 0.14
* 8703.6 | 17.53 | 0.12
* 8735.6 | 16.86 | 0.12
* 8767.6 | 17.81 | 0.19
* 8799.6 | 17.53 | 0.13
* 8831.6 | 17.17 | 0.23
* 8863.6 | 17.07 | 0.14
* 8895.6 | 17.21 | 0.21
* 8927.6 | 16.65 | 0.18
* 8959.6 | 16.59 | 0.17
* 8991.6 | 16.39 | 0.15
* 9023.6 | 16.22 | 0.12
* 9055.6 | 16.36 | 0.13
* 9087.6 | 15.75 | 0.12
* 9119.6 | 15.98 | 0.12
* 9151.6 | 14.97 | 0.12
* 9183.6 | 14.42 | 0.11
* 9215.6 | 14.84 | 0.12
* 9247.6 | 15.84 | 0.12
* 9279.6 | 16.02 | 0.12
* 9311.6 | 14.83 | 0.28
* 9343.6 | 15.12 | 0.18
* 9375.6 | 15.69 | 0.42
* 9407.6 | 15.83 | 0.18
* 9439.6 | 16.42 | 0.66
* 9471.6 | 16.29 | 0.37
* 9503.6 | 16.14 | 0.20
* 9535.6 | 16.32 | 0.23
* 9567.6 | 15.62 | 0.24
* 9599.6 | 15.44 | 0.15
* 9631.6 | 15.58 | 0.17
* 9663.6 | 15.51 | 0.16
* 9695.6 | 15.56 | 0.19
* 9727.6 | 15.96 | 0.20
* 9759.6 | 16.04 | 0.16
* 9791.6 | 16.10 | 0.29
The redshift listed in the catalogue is 0.076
